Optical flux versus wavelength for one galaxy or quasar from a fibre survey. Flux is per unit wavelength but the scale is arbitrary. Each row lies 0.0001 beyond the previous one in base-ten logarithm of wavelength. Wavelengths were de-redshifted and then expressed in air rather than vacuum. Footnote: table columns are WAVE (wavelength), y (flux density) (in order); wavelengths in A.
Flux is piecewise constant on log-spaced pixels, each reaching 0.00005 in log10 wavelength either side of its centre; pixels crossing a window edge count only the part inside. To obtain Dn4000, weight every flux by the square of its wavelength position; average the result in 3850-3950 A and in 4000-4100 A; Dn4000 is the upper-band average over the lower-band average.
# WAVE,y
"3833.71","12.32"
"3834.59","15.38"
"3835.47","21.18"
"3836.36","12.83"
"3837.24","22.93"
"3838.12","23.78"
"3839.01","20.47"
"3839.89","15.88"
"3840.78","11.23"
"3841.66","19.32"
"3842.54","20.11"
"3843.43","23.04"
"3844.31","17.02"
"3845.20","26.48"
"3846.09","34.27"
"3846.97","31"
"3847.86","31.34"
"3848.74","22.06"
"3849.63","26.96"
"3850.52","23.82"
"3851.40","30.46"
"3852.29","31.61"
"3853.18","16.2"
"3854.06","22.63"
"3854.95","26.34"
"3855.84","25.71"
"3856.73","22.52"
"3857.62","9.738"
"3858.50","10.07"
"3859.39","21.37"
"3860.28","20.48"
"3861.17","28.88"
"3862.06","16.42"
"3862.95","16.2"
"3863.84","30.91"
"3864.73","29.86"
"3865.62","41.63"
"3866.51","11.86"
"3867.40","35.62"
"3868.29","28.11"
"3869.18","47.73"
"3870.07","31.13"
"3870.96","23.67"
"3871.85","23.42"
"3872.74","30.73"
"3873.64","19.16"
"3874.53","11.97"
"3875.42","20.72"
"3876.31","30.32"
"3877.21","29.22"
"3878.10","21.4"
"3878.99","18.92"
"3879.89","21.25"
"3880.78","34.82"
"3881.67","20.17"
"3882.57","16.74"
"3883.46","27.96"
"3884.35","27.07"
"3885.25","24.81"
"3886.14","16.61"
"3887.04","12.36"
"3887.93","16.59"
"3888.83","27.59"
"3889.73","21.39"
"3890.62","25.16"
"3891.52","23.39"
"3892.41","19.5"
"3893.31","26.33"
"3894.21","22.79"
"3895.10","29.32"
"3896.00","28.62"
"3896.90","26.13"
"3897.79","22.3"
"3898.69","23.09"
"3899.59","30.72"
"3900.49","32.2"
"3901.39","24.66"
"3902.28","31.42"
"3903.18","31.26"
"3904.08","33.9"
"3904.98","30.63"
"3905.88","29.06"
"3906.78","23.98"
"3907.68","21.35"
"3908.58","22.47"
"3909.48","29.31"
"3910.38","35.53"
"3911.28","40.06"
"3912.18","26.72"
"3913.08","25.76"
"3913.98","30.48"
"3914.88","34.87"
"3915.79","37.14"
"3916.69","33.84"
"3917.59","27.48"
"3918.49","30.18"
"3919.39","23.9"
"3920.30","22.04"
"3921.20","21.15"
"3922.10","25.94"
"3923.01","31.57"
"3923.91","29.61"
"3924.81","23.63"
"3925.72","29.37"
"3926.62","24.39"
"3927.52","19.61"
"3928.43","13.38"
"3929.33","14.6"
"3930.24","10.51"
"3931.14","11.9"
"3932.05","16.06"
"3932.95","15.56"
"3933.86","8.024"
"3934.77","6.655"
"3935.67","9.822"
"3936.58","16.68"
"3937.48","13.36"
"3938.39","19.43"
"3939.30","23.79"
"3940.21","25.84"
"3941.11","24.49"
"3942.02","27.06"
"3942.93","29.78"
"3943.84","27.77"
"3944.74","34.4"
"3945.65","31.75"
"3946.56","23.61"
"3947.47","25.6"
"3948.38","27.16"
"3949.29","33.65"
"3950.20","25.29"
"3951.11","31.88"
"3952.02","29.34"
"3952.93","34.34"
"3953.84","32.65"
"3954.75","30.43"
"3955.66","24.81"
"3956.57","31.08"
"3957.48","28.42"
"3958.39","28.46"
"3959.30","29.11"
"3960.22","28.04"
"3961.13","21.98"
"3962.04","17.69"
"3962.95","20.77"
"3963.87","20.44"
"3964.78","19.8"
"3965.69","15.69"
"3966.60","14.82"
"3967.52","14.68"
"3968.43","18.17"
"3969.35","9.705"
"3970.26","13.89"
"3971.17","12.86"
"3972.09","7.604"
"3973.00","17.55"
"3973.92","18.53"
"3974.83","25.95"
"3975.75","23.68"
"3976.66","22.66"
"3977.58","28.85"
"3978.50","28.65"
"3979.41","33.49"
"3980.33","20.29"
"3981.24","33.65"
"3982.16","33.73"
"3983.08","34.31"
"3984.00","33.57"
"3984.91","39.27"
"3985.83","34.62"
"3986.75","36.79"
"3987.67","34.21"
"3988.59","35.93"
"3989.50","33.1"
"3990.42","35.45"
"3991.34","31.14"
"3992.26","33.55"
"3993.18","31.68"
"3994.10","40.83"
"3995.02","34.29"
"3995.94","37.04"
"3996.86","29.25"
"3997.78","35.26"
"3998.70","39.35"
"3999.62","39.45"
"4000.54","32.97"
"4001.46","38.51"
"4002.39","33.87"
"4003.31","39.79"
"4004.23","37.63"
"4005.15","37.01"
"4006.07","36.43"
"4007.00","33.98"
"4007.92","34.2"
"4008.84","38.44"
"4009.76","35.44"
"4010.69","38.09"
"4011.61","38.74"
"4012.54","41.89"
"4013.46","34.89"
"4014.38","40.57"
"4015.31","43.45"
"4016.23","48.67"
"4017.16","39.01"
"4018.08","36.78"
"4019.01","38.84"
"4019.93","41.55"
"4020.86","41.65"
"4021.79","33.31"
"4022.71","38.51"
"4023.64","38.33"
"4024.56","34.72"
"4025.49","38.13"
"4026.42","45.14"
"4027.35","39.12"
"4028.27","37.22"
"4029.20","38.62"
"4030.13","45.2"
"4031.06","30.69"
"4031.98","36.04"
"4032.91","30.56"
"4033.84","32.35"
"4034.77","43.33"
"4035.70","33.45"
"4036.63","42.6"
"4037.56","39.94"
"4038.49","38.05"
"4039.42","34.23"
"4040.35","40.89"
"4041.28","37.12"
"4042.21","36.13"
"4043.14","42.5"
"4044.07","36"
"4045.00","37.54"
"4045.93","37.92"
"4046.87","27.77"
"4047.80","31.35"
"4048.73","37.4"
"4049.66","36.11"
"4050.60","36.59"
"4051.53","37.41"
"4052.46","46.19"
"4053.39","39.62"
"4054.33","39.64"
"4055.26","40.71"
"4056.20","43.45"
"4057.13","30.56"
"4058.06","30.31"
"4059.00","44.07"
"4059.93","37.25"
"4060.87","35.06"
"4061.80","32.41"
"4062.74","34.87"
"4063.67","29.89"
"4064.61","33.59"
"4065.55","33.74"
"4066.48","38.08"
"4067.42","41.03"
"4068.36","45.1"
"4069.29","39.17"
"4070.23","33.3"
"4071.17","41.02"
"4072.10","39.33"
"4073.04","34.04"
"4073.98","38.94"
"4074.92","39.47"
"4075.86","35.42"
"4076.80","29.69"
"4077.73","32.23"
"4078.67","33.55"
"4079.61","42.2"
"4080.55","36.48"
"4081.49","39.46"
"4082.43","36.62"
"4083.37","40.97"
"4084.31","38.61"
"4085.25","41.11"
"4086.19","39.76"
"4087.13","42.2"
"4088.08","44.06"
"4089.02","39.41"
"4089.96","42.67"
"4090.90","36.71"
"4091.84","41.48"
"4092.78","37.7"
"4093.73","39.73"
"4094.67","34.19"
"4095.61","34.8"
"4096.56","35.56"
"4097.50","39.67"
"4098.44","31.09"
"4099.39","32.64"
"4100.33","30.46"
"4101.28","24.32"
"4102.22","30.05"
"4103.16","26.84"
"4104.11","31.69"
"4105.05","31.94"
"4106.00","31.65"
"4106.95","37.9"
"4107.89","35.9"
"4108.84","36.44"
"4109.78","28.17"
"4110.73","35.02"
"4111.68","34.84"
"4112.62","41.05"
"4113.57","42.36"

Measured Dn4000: 1.7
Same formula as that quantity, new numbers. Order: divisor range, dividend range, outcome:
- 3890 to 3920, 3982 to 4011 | 1.32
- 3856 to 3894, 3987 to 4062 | 1.70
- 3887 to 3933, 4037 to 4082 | 1.56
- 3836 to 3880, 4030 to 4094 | 1.75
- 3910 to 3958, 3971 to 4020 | 1.39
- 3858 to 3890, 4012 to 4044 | 1.73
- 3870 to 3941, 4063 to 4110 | 1.66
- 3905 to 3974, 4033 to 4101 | 1.68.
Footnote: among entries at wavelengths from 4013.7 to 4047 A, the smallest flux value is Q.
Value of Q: 27.77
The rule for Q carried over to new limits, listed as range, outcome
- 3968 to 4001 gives 7.604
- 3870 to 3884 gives 11.97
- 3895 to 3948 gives 6.655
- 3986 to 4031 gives 29.25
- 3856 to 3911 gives 9.738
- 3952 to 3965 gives 17.69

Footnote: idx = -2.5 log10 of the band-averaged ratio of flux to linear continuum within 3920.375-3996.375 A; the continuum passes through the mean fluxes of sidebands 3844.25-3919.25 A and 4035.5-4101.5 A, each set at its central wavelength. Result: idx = 0.22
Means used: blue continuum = 25.9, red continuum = 37.2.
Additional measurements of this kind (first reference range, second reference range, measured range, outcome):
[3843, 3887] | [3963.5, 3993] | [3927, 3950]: 0.23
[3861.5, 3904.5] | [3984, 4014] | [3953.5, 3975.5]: 0.48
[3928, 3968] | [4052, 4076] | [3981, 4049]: -0.19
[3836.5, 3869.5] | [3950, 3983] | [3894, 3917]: -0.22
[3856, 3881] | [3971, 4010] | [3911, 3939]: 0.24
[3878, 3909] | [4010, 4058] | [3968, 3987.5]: 0.29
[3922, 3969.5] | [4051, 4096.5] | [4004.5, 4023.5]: -0.24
